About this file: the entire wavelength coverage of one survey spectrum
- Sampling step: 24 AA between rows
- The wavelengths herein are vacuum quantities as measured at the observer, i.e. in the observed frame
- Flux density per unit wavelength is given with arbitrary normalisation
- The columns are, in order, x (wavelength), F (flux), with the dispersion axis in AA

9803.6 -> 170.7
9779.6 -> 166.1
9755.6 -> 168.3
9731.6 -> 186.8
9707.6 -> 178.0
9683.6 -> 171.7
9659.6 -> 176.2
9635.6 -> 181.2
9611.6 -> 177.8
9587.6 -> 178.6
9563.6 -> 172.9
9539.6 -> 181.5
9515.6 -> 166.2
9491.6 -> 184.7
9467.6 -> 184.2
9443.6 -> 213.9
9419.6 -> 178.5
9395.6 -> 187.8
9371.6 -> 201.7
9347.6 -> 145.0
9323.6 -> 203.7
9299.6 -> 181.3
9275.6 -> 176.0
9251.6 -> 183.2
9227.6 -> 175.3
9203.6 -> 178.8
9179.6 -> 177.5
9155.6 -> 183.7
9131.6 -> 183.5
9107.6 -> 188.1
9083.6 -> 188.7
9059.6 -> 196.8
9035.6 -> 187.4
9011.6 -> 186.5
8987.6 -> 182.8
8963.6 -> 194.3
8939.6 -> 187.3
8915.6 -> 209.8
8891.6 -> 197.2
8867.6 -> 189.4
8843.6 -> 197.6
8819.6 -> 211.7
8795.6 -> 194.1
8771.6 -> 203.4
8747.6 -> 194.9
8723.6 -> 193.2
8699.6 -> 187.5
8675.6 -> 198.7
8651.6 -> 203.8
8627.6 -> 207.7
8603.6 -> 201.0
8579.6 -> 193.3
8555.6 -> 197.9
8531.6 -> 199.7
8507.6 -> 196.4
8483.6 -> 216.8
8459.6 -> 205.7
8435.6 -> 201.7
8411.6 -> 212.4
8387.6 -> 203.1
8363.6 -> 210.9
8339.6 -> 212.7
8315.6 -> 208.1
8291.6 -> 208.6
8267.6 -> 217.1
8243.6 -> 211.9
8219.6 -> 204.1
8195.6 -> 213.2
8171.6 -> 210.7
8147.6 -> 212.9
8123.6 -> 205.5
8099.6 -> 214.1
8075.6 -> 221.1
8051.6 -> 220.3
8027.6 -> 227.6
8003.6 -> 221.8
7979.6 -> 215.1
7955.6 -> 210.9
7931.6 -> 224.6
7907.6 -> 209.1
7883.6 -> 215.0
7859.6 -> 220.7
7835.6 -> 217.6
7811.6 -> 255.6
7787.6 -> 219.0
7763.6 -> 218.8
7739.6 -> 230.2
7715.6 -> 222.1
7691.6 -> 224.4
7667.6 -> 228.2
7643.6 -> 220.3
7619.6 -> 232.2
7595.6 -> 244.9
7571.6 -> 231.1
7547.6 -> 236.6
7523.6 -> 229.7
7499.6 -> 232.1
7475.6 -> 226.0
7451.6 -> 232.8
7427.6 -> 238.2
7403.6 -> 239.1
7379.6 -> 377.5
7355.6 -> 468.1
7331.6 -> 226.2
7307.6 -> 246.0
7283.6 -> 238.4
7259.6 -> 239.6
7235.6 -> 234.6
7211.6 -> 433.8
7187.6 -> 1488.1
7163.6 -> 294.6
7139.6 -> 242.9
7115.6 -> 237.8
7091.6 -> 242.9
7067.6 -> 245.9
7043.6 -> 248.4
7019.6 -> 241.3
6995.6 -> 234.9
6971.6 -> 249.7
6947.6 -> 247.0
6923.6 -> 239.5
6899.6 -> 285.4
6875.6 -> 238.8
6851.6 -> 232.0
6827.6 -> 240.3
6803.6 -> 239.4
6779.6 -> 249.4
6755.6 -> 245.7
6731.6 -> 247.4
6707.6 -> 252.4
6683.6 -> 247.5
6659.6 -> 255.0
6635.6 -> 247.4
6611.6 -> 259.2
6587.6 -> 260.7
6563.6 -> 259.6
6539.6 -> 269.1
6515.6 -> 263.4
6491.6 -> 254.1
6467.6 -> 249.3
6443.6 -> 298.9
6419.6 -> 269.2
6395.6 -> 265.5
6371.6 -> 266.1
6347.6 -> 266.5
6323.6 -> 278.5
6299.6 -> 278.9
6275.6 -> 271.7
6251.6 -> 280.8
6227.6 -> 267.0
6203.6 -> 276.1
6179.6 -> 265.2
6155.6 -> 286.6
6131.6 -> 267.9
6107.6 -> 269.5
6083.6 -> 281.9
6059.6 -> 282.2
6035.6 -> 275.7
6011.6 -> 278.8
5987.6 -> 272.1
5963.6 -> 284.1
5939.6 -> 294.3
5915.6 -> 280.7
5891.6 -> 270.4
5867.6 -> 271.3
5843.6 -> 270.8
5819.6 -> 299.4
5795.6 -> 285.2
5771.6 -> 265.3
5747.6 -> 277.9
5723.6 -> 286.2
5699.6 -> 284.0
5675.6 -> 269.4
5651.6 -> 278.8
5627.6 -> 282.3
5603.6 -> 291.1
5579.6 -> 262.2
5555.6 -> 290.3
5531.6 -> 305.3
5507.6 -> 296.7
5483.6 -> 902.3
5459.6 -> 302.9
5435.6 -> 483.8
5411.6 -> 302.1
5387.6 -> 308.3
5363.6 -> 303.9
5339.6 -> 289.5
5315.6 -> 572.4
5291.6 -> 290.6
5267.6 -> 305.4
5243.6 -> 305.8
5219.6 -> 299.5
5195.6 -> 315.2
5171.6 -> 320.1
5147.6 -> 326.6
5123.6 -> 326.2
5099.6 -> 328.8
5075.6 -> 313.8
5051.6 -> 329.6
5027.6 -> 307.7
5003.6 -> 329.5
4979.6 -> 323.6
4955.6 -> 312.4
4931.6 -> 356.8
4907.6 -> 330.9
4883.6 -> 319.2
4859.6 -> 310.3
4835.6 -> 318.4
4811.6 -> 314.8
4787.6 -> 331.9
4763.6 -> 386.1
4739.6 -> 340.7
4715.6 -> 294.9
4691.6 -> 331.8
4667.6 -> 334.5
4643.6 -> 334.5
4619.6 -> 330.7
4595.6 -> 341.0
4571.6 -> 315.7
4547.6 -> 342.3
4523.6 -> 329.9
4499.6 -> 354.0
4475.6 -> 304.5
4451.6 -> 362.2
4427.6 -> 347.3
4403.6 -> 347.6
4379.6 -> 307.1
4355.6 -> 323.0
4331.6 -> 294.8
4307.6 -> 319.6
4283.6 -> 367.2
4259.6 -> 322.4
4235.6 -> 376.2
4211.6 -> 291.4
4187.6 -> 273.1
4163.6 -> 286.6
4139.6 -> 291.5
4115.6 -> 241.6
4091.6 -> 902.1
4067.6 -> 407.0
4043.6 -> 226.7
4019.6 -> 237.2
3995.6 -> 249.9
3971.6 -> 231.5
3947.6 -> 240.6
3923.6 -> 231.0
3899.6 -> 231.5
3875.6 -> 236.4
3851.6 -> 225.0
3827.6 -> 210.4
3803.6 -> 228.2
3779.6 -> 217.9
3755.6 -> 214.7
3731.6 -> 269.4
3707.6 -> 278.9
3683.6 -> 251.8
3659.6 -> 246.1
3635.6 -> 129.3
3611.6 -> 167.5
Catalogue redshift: 0.095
